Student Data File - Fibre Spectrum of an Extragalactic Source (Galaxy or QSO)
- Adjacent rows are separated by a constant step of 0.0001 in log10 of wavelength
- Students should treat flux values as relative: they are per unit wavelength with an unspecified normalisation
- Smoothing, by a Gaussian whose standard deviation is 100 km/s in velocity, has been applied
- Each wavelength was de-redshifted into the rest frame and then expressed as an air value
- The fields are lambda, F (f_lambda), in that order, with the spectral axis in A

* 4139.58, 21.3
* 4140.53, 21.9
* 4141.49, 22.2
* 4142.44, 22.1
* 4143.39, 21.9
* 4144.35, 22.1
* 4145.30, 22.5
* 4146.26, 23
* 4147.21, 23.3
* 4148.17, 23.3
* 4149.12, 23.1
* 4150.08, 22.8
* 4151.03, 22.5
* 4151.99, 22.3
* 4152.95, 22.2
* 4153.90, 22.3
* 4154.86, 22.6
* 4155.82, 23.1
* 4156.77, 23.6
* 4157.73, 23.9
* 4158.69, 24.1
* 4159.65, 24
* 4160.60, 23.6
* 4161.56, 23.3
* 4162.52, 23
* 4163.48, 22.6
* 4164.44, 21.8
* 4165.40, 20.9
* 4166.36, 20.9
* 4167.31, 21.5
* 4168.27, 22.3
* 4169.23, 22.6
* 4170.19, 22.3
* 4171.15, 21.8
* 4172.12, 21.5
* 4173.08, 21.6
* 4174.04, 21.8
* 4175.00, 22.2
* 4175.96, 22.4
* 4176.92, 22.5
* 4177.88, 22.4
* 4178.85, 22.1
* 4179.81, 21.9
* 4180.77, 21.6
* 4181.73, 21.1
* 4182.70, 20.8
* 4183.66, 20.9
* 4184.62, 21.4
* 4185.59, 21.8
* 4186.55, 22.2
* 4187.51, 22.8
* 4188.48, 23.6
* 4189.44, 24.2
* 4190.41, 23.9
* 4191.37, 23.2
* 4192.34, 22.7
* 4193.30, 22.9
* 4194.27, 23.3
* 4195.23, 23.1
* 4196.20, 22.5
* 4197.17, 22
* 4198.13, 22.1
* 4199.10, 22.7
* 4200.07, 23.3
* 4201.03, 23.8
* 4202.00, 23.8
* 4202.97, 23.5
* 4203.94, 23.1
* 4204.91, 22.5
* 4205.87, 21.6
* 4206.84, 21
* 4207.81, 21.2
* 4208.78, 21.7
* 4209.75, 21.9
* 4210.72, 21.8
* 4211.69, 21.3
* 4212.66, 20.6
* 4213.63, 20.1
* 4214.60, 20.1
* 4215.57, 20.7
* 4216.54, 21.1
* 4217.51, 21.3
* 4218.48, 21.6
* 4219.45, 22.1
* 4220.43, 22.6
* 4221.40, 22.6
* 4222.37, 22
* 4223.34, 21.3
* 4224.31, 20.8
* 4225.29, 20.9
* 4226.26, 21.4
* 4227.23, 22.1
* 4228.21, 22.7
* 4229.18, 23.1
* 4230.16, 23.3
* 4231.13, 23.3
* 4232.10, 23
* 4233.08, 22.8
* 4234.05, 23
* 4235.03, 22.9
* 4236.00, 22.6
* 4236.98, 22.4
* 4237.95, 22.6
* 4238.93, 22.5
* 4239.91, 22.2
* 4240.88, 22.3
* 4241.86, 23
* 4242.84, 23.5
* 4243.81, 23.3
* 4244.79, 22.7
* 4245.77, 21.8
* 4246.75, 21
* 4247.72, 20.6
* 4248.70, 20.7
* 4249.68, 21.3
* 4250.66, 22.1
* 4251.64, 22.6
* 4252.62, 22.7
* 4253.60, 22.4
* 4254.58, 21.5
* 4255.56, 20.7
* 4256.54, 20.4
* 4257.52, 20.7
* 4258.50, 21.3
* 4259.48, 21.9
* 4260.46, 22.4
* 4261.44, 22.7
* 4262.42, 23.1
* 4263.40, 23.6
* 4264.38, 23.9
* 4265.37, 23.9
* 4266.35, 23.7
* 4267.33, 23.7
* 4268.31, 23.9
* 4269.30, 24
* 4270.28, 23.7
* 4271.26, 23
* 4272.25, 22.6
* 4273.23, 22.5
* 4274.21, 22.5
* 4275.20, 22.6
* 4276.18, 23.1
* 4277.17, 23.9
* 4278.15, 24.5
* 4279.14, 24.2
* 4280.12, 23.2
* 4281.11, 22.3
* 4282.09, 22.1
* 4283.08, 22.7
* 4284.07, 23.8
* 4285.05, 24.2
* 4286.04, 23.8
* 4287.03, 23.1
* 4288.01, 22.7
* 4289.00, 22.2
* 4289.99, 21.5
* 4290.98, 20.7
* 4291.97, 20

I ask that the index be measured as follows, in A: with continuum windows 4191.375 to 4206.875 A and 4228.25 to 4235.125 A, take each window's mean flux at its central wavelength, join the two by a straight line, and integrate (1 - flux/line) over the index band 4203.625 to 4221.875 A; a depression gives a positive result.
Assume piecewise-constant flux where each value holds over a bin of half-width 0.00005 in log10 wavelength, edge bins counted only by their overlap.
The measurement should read 1.1 A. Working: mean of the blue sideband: 22.8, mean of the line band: 21.5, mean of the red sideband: 23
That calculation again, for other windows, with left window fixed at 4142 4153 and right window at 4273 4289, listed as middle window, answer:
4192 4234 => 1.39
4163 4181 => 0.61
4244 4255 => 0.59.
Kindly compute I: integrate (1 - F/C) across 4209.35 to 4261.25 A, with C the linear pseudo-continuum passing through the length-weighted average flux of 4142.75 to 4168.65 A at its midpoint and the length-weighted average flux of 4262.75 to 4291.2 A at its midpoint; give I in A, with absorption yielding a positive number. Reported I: 2.5 A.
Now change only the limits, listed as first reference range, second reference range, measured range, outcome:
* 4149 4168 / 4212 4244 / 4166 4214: 0.5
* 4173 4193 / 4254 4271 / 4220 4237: 0.1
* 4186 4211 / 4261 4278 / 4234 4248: 0.4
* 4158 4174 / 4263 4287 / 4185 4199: -0.2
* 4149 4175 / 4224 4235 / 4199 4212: 0.0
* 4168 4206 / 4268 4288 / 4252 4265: 0.5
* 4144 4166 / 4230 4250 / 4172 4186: 0.6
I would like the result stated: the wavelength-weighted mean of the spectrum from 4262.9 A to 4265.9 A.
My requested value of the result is 23.8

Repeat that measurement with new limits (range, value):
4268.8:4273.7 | 23.1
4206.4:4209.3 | 21.3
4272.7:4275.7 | 22.6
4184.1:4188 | 22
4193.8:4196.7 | 22.9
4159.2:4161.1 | 23.9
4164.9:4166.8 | 20.9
